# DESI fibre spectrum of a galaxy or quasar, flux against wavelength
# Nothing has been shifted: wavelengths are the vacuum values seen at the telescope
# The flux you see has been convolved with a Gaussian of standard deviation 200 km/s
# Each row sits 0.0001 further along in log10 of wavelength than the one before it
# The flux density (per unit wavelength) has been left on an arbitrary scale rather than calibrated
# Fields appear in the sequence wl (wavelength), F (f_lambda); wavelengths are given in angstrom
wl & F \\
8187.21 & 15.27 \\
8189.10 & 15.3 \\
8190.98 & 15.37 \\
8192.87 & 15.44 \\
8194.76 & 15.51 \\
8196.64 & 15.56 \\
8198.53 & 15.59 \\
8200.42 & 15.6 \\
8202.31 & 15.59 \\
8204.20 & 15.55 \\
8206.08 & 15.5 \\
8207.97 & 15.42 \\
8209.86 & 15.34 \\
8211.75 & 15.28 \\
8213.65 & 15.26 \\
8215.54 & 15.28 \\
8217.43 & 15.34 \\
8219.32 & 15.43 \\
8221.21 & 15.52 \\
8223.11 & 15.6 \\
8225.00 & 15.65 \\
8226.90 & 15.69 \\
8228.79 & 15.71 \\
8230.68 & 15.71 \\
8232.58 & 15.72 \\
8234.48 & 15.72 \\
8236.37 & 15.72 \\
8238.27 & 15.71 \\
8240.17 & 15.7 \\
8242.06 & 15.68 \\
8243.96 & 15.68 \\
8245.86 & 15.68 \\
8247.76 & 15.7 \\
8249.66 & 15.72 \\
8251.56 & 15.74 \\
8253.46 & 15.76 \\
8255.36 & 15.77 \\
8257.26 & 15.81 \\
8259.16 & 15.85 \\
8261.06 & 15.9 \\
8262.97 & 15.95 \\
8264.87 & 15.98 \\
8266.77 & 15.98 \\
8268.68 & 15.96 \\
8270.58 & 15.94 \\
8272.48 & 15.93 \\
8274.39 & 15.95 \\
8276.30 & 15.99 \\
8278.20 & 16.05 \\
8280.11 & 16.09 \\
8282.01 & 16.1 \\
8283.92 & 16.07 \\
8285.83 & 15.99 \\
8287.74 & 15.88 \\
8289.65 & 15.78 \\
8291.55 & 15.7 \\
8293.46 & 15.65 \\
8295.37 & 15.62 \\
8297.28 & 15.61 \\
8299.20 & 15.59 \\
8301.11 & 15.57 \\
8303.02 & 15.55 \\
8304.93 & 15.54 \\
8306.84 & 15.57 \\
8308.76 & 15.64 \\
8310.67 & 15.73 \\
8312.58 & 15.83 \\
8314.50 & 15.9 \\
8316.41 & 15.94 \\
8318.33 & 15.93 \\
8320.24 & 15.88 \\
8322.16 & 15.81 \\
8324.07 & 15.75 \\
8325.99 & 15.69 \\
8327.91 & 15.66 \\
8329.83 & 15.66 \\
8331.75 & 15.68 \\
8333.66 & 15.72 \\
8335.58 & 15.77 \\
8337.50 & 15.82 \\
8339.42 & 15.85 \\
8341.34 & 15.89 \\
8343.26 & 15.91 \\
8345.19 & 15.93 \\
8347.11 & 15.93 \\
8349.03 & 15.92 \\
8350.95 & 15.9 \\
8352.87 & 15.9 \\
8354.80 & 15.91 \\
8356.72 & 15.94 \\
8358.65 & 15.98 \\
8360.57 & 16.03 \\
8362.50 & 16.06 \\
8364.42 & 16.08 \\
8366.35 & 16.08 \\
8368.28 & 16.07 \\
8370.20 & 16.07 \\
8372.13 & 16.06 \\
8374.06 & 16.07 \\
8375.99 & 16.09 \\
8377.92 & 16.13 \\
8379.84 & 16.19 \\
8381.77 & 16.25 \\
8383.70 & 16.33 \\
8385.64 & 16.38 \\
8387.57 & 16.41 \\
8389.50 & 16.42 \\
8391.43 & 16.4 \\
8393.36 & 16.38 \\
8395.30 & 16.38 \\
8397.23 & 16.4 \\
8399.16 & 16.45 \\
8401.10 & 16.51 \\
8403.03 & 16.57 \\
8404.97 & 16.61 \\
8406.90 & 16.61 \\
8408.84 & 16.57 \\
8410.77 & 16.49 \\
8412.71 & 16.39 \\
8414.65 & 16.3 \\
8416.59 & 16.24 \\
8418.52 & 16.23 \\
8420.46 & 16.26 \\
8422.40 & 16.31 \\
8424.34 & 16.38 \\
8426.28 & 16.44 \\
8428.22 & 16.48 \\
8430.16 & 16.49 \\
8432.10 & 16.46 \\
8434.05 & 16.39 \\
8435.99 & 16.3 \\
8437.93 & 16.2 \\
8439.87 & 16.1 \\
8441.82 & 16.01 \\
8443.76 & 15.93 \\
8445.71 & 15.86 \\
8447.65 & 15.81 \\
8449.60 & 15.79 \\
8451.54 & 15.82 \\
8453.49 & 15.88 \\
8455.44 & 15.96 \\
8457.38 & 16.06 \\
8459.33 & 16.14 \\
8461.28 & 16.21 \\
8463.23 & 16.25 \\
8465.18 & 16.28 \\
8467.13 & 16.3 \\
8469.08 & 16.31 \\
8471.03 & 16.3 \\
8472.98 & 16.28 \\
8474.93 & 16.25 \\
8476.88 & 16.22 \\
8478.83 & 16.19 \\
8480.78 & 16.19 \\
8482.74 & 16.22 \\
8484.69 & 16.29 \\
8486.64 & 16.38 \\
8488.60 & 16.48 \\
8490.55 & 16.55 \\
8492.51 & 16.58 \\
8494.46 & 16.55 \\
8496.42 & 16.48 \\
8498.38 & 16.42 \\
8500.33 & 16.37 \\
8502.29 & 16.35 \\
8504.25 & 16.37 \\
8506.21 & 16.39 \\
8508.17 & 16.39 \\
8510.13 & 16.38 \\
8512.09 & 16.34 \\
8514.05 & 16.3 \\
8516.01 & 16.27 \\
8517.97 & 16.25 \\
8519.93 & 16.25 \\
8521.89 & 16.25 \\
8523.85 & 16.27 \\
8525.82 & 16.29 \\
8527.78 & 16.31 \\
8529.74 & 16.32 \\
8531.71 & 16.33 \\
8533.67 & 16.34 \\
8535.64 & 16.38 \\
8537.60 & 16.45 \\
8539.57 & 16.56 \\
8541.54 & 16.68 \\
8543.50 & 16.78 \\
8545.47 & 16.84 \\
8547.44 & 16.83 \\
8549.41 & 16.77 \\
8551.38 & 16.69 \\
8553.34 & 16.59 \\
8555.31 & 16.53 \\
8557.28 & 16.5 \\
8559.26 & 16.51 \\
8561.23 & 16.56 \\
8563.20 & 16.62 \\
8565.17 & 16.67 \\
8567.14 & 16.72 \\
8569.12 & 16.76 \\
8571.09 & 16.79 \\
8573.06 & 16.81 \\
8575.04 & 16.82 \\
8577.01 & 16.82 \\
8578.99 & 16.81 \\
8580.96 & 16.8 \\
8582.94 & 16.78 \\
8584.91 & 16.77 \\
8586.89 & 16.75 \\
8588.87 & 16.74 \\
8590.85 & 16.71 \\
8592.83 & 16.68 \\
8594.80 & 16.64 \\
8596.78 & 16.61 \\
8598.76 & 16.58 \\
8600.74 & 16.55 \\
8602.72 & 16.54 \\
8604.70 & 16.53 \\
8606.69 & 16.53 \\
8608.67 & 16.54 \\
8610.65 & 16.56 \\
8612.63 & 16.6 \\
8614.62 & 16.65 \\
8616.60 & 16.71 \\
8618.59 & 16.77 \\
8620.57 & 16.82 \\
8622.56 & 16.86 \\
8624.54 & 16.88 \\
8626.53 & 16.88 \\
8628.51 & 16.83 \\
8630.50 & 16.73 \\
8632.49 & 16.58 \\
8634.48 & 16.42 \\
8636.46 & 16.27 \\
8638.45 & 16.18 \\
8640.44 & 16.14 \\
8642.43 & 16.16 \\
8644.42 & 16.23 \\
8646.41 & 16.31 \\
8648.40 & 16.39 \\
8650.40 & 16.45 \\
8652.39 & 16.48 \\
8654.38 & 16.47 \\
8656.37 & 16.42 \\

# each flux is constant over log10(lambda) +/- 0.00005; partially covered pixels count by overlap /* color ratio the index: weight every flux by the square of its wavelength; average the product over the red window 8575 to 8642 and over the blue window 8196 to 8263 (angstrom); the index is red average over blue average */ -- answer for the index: 1.17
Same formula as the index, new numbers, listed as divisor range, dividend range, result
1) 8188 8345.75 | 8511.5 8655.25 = 1.14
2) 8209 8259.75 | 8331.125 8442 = 1.08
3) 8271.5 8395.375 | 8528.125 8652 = 1.11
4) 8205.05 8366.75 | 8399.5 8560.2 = 1.09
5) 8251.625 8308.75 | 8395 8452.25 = 1.07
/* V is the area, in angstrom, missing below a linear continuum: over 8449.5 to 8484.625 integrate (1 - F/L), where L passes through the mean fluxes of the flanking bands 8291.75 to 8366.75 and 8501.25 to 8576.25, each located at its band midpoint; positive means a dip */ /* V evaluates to 0.23 angstrom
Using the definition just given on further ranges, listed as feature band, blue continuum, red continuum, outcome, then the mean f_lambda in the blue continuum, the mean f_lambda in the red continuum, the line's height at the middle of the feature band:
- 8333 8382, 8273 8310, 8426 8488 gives -0.1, 15.8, 16.2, 15.9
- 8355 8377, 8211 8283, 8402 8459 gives 0.0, 15.7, 16.2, 16.1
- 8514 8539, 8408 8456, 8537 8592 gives 0.4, 16.2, 16.7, 16.6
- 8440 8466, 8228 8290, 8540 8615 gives 0.6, 15.8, 16.7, 16.4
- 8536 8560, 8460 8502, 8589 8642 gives -0.2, 16.3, 16.6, 16.5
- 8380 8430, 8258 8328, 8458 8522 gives -0.9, 15.8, 16.3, 16.1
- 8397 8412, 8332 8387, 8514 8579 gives -0.4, 16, 16.5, 16.1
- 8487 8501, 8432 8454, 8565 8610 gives -0.2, 16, 16.7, 16.3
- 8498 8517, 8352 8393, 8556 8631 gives 0.1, 16.1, 16.7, 16.5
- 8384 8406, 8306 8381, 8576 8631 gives -0.5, 15.9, 16.7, 16.1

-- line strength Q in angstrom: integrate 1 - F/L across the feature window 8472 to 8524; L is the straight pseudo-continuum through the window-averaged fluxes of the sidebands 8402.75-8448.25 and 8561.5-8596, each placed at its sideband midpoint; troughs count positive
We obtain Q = 0.5 angstrom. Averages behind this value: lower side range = 16.3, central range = 16.3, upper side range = 16.7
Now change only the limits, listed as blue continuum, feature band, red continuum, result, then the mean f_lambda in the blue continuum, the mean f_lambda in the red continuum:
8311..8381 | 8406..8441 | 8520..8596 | -0.4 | 15.9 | 16.6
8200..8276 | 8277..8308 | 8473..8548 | 0.1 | 15.7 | 16.4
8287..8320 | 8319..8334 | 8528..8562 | 0.1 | 15.7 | 16.6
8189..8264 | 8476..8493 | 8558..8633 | 0.0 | 15.6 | 16.7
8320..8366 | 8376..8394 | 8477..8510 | -0.3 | 15.9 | 16.4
